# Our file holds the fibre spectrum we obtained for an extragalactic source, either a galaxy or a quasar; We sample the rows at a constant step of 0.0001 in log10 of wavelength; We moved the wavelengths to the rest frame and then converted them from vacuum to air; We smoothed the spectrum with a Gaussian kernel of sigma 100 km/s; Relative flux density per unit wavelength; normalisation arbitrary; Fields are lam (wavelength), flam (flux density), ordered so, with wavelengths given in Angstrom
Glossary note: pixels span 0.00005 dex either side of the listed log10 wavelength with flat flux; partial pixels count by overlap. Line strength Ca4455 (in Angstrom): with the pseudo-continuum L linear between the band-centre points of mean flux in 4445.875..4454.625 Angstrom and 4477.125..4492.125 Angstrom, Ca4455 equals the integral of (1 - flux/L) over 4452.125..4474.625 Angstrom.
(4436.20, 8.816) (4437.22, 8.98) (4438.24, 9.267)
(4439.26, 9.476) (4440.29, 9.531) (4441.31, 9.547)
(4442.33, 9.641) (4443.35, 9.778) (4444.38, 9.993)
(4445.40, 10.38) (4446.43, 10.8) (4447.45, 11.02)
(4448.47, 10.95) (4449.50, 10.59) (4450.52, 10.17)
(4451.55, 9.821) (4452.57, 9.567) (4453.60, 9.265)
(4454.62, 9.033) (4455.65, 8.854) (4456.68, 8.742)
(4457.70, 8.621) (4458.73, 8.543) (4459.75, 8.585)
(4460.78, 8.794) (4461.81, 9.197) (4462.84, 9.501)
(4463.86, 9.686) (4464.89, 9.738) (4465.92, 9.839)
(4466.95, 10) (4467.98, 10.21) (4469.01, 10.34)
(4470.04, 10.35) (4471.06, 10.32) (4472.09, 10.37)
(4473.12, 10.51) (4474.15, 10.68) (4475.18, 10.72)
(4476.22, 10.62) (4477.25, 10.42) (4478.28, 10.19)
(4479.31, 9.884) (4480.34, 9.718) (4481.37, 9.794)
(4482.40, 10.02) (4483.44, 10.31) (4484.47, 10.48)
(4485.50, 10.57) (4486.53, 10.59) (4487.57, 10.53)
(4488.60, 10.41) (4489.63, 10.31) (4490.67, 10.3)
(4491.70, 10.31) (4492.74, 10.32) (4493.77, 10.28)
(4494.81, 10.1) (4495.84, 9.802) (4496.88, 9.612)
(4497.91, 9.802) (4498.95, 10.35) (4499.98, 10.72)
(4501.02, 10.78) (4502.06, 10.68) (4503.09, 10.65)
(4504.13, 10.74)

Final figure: 1.4 Angstrom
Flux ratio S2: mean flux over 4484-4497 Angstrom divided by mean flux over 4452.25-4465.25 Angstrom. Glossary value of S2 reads 1.13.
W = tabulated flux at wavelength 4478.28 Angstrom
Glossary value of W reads 10.19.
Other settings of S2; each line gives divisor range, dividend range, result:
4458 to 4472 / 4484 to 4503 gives 1.07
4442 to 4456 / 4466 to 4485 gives 1.03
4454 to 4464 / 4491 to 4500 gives 1.13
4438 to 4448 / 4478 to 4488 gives 1.02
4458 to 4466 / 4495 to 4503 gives 1.12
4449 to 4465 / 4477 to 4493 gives 1.10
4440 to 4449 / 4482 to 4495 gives 1.01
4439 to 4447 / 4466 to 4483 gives 1.03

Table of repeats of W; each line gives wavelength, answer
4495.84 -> 9.802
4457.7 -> 8.621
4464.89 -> 9.738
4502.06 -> 10.68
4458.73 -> 8.543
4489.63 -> 10.31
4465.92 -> 9.839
